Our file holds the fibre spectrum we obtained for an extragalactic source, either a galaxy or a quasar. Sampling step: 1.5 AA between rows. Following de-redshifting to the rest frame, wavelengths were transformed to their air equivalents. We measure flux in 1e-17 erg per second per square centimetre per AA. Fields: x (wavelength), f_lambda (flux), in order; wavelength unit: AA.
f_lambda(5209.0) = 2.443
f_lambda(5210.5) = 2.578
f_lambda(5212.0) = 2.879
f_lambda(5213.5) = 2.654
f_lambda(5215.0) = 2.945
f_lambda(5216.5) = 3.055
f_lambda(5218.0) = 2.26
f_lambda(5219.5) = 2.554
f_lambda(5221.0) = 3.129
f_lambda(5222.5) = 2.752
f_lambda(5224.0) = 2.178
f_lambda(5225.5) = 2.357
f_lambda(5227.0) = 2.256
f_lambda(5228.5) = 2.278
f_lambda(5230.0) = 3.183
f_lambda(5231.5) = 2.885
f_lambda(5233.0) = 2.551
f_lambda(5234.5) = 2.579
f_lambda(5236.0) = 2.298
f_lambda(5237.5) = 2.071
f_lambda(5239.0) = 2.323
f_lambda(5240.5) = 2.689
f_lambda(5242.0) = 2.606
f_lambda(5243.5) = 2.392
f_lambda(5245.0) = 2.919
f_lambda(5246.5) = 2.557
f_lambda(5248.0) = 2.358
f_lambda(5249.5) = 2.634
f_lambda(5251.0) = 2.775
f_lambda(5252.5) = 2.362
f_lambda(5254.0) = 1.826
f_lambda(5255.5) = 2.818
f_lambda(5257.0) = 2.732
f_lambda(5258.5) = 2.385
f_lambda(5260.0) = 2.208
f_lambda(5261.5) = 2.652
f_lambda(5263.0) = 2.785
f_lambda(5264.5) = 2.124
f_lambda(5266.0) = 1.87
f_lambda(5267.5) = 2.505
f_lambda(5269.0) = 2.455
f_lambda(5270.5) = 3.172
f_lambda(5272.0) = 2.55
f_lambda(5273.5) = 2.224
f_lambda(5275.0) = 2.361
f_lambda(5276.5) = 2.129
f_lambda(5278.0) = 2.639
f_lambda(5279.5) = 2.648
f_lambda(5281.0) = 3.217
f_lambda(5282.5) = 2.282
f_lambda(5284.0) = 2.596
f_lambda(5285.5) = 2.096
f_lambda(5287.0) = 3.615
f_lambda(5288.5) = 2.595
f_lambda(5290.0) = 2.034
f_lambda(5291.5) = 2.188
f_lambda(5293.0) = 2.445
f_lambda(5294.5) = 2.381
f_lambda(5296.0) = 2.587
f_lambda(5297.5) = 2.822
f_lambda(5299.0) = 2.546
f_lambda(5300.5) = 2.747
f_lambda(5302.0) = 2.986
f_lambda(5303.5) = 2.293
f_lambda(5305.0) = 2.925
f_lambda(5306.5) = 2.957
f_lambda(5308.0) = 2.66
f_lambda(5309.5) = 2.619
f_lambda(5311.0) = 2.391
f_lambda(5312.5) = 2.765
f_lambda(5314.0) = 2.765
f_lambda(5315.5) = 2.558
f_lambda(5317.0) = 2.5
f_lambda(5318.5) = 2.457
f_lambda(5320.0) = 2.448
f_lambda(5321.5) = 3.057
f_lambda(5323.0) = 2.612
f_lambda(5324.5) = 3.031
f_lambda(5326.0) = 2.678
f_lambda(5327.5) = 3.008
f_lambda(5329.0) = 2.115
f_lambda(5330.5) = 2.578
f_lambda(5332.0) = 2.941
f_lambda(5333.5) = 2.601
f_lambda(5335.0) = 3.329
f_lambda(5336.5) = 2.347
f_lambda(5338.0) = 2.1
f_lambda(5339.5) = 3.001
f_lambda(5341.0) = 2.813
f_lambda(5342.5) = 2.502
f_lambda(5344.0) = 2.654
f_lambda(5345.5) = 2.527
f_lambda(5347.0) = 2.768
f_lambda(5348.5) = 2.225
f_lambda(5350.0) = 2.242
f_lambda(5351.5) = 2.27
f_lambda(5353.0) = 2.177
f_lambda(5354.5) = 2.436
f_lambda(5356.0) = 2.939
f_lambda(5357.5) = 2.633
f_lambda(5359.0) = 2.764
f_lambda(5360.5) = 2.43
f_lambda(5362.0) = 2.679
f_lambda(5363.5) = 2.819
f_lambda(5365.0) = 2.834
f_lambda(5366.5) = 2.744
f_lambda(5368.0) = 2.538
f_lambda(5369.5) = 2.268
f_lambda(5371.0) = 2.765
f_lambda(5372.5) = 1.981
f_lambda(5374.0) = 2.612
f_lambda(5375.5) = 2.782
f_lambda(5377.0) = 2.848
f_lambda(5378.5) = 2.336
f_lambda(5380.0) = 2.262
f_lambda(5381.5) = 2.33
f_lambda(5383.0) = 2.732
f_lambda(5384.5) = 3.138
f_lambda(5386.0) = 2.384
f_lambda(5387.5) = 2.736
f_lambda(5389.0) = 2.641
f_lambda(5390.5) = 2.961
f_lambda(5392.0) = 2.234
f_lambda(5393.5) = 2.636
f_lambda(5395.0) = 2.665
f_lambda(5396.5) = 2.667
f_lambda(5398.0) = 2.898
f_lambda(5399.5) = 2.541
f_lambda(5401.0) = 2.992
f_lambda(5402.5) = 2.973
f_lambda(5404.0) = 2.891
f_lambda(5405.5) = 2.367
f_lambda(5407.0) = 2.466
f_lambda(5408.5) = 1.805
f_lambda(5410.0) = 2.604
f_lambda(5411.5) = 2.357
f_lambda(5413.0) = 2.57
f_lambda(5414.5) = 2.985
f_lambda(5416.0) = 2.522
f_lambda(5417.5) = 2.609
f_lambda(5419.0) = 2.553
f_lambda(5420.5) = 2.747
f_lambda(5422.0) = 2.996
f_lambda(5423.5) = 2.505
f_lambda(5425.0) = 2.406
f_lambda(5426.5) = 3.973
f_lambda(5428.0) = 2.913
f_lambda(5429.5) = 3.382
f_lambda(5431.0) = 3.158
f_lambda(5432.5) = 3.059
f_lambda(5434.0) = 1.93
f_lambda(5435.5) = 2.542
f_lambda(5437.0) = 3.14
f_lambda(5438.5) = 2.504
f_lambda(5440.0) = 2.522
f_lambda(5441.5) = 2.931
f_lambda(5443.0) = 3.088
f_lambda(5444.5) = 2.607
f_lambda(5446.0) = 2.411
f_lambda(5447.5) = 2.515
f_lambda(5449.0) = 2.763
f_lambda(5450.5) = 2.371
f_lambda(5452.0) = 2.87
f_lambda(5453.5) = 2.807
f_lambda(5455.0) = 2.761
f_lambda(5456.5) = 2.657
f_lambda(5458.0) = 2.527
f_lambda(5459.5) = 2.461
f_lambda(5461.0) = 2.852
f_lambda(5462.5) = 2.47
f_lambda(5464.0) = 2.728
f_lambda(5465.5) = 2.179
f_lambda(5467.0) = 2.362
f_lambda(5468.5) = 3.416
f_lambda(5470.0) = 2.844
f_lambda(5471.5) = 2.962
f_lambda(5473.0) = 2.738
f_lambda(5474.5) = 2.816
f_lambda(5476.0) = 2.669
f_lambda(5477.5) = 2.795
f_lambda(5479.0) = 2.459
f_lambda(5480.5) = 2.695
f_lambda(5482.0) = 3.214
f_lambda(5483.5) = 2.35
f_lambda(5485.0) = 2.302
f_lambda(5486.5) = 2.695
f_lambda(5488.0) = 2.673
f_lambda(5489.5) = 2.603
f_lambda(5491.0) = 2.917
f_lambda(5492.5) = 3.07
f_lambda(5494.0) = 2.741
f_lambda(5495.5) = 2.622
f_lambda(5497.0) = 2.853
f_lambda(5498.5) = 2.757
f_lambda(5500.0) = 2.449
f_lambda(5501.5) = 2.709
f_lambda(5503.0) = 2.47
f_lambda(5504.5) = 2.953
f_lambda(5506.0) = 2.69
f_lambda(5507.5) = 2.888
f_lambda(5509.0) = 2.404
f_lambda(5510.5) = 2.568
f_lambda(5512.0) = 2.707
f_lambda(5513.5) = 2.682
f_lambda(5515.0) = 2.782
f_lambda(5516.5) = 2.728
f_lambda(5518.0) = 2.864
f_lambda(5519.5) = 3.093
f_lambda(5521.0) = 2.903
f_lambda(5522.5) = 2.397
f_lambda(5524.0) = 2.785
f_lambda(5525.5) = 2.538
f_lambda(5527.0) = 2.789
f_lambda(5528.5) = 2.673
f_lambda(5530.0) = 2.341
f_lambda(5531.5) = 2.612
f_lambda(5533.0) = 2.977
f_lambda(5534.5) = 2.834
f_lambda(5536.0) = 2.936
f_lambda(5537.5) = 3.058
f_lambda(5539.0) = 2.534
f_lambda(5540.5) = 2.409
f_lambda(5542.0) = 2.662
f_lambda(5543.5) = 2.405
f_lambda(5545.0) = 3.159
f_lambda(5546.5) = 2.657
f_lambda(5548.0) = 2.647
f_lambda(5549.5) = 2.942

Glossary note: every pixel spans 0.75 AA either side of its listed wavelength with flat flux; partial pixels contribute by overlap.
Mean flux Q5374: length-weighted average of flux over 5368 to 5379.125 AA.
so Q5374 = 2.52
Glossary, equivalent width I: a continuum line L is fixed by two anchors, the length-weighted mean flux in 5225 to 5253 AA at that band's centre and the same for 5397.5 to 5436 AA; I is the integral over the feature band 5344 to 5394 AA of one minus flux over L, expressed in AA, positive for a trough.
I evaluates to 1.9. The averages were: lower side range 2.53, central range 2.57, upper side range 2.72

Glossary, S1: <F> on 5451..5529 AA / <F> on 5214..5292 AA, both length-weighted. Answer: 1.1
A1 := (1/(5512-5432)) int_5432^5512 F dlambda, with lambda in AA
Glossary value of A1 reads 2.69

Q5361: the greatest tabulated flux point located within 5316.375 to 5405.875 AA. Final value 3.329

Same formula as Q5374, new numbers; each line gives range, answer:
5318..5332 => 2.68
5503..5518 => 2.71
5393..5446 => 2.72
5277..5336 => 2.66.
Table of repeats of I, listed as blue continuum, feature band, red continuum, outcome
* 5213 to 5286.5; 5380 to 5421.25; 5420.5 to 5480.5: 1.05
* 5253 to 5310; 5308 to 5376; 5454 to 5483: -0.23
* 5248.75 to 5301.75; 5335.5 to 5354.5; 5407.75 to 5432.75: 1.15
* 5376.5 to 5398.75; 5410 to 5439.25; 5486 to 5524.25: -1.28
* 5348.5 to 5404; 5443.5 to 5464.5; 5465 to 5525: 0.38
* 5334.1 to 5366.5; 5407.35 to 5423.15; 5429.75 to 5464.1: 0.54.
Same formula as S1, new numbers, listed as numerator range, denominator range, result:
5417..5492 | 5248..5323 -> 1.07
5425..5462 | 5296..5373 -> 1.06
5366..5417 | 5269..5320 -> 1.00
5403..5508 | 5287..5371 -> 1.03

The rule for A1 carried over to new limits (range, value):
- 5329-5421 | 2.6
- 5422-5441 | 2.84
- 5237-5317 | 2.55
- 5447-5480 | 2.68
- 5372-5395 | 2.58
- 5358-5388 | 2.6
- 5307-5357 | 2.61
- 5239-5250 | 2.57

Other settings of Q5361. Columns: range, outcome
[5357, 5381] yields 2.848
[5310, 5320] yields 2.765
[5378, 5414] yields 3.138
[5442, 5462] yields 3.088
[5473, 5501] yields 3.214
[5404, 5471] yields 3.973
